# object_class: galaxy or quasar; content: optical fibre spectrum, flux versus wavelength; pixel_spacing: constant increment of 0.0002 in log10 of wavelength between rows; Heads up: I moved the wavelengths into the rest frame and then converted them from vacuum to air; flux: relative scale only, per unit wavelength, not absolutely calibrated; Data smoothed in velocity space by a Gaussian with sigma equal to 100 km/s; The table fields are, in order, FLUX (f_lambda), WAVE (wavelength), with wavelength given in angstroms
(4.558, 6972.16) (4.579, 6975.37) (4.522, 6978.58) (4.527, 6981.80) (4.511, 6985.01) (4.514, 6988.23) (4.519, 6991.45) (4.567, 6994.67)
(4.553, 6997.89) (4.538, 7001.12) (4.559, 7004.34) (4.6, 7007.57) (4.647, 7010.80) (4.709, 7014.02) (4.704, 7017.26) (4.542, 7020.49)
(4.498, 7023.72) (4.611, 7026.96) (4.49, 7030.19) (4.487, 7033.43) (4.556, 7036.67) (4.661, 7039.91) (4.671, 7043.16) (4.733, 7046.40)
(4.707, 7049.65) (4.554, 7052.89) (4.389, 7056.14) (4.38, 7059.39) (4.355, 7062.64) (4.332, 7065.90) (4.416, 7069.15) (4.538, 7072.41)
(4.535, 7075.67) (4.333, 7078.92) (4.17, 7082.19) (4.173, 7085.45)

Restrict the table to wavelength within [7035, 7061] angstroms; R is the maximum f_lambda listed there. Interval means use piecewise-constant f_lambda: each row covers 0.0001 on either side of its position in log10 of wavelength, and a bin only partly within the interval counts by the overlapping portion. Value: 4.733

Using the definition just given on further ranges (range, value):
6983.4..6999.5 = 4.567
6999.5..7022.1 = 4.709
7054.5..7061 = 4.389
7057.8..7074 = 4.538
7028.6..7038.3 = 4.556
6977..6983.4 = 4.527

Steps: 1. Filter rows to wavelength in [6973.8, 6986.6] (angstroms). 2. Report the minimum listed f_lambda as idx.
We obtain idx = 4.511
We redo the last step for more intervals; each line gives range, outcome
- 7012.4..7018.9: 4.704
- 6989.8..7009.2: 4.519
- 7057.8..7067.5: 4.332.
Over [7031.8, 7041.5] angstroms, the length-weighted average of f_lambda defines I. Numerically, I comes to 4.57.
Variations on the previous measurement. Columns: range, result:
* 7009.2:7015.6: 4.68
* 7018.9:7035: 4.53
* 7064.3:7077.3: 4.46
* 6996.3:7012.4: 4.58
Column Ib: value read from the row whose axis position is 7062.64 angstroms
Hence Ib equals 4.355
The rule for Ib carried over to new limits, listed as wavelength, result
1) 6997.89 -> 4.553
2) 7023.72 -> 4.498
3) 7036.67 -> 4.556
